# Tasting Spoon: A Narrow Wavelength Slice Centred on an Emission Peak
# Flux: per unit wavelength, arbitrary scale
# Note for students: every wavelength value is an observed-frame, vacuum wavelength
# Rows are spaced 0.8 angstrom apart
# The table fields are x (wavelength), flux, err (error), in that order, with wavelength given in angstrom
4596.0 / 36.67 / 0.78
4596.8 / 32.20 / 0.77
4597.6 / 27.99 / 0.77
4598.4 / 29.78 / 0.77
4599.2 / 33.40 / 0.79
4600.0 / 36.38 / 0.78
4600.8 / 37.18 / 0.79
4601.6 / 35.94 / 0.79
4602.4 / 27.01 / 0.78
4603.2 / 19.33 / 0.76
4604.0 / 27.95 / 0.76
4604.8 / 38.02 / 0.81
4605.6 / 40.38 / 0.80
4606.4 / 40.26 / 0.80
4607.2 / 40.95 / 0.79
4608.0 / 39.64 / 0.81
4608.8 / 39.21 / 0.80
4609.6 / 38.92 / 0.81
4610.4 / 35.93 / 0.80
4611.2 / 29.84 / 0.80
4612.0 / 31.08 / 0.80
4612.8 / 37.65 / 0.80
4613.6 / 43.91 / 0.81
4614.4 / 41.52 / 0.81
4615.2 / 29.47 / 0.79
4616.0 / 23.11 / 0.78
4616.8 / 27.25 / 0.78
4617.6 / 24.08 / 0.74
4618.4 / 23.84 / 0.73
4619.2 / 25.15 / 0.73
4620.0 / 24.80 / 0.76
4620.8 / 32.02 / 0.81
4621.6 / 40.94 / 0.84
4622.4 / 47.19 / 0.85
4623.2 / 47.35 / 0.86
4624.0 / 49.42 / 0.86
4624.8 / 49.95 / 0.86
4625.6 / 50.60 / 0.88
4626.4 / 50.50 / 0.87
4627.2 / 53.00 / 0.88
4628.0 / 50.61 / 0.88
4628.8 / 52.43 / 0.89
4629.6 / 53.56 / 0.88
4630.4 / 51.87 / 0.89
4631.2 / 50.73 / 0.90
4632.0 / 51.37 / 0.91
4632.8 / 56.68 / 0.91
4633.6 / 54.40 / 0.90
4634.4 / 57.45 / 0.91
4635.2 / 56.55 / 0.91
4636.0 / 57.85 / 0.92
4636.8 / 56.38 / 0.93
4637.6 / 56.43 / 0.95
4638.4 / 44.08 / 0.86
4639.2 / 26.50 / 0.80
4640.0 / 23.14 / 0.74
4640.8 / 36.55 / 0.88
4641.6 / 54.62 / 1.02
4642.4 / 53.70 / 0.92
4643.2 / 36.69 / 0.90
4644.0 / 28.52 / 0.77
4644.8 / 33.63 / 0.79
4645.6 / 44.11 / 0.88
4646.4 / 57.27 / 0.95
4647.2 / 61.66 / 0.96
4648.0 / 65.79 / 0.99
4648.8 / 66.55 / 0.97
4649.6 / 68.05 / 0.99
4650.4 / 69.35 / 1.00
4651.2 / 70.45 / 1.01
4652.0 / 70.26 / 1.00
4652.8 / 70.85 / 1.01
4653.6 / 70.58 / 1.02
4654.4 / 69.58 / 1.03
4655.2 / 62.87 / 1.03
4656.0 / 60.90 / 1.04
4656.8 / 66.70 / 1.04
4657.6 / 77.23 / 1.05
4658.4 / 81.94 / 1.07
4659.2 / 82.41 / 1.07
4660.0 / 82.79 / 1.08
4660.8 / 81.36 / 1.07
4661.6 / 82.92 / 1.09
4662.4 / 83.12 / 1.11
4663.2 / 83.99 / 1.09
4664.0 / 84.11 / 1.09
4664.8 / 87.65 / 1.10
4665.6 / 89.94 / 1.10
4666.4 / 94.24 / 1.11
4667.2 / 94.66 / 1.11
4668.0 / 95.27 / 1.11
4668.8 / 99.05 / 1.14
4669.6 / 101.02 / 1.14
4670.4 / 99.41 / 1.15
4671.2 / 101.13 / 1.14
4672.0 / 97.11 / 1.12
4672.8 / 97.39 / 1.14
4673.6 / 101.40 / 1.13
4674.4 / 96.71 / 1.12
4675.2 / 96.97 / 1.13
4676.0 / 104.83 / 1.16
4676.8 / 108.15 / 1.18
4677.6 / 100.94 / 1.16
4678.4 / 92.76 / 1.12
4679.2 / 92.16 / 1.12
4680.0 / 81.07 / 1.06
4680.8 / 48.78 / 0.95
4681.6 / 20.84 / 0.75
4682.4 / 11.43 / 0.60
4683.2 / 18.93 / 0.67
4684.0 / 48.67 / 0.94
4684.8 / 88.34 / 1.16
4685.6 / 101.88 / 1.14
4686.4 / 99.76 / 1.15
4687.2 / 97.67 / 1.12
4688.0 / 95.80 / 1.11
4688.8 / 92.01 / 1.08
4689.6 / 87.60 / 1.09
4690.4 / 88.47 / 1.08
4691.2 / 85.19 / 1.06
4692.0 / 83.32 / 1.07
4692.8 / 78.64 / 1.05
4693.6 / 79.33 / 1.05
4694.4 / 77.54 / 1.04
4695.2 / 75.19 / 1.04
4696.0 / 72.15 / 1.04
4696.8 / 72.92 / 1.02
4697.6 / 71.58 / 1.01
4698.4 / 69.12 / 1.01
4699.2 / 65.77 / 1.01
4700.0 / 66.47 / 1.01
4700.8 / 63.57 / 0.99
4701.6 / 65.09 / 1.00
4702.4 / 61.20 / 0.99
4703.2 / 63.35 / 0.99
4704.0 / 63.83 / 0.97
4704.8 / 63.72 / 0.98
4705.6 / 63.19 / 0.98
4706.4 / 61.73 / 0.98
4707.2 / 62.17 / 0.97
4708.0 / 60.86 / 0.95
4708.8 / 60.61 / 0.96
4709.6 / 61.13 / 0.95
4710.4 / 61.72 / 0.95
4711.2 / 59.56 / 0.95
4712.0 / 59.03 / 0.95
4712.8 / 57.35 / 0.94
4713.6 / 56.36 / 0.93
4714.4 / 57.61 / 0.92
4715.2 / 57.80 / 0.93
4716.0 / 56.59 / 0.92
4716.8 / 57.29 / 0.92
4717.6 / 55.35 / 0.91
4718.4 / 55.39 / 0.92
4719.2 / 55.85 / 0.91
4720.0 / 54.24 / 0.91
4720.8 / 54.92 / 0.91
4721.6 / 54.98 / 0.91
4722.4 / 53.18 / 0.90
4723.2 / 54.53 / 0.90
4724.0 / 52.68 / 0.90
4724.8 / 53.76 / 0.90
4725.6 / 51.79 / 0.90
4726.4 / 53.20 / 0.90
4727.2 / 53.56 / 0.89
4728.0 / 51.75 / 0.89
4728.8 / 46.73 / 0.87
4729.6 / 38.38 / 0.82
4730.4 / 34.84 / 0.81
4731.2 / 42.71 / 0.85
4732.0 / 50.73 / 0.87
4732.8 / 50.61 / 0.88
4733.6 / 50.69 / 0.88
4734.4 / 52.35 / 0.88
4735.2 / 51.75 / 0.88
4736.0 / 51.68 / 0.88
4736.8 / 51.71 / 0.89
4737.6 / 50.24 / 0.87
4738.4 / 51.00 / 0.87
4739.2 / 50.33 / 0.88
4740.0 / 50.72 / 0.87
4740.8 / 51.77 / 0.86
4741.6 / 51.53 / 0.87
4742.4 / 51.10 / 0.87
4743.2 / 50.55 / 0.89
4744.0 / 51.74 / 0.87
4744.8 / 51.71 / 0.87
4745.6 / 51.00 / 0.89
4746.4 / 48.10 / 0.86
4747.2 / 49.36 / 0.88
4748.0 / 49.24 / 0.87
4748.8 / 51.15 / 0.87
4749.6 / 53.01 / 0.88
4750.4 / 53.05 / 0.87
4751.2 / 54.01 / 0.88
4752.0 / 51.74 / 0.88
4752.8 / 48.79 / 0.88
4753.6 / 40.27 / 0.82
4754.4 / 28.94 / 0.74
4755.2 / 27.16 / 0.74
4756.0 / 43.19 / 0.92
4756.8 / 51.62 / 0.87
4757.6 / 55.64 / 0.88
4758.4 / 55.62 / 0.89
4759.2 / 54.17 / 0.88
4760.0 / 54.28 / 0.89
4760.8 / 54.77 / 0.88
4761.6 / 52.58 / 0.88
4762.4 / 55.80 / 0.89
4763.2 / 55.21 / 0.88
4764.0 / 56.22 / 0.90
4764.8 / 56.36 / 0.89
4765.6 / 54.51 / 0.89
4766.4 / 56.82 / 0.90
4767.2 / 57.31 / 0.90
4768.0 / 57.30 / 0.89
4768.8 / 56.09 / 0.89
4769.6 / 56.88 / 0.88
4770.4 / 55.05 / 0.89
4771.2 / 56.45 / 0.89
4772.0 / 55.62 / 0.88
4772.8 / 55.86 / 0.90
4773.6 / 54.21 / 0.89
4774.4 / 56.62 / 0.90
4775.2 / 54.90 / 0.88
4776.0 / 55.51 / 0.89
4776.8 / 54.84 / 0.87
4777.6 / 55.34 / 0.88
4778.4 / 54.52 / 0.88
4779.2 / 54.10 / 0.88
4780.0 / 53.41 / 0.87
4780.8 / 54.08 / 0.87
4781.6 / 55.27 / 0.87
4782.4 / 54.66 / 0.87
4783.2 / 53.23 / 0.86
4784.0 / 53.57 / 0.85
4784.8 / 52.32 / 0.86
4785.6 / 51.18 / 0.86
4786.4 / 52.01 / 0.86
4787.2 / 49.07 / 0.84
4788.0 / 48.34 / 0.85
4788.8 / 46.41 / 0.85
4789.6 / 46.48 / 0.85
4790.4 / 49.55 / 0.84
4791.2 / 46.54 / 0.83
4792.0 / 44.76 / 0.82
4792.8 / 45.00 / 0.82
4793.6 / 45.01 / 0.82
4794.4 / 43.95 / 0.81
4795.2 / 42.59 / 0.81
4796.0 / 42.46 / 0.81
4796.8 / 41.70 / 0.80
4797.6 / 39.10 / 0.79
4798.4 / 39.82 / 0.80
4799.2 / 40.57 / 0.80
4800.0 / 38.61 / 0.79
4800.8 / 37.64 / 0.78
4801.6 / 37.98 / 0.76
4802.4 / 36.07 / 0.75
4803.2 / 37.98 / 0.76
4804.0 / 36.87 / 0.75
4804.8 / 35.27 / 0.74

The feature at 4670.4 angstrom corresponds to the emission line Lyman alpha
